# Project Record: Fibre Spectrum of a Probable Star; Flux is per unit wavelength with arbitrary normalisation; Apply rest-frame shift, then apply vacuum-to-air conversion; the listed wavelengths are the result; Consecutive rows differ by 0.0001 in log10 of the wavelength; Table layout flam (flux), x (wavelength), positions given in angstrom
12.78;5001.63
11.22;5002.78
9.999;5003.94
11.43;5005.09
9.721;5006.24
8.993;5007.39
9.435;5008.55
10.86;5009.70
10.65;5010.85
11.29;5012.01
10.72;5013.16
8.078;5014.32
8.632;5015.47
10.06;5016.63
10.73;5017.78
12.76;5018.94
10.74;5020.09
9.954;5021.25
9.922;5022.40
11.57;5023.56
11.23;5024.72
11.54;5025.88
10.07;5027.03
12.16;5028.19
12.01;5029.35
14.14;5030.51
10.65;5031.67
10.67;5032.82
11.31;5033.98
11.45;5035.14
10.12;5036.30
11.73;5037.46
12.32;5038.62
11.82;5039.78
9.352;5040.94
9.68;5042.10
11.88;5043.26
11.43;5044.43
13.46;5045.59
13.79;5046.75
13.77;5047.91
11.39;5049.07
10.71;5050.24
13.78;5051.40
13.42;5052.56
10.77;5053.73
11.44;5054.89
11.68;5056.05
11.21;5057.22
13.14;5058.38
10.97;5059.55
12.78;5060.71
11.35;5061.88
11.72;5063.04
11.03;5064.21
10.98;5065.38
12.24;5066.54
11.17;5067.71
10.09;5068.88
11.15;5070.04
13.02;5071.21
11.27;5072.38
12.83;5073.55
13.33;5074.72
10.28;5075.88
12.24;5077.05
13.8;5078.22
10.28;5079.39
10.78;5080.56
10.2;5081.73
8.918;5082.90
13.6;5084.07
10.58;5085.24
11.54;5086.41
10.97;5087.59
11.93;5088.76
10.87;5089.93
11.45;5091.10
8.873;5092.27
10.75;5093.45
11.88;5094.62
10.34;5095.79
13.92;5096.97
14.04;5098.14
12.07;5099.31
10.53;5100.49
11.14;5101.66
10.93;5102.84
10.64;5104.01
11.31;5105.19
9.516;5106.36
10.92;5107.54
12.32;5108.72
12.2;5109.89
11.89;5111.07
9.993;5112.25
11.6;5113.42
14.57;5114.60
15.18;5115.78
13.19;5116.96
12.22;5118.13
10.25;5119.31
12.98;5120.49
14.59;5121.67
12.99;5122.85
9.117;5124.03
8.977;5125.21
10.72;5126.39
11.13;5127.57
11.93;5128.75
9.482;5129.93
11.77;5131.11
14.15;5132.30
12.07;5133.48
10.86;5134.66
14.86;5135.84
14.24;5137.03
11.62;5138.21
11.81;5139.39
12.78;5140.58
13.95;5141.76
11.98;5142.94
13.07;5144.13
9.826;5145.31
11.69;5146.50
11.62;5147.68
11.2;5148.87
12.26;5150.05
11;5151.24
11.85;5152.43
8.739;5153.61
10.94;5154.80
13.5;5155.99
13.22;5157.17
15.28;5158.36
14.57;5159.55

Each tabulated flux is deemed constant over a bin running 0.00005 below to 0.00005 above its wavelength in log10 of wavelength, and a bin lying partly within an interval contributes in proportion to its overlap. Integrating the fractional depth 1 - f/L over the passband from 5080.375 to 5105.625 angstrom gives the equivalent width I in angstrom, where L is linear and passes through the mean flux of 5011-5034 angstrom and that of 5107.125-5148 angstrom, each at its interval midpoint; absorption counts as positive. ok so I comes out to 0.96 angstrom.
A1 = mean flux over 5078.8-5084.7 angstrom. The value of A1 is 10.8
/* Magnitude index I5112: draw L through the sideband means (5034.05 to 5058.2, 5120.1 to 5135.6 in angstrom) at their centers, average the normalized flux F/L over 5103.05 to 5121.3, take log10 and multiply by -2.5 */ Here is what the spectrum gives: -0.02 mag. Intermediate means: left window 11.8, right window 11.7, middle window 11.9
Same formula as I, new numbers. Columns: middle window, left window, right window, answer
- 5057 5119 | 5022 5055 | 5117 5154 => 0.70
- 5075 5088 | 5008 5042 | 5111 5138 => 0.37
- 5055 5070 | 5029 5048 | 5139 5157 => 0.25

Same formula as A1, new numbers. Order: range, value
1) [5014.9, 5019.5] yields 10.5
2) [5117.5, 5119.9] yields 11.3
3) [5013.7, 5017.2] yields 8.93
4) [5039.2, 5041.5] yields 10.6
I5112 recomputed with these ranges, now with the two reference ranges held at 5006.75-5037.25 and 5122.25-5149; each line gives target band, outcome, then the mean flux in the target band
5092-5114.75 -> 0.01 mag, 11.4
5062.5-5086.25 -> -0.02 mag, 11.5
